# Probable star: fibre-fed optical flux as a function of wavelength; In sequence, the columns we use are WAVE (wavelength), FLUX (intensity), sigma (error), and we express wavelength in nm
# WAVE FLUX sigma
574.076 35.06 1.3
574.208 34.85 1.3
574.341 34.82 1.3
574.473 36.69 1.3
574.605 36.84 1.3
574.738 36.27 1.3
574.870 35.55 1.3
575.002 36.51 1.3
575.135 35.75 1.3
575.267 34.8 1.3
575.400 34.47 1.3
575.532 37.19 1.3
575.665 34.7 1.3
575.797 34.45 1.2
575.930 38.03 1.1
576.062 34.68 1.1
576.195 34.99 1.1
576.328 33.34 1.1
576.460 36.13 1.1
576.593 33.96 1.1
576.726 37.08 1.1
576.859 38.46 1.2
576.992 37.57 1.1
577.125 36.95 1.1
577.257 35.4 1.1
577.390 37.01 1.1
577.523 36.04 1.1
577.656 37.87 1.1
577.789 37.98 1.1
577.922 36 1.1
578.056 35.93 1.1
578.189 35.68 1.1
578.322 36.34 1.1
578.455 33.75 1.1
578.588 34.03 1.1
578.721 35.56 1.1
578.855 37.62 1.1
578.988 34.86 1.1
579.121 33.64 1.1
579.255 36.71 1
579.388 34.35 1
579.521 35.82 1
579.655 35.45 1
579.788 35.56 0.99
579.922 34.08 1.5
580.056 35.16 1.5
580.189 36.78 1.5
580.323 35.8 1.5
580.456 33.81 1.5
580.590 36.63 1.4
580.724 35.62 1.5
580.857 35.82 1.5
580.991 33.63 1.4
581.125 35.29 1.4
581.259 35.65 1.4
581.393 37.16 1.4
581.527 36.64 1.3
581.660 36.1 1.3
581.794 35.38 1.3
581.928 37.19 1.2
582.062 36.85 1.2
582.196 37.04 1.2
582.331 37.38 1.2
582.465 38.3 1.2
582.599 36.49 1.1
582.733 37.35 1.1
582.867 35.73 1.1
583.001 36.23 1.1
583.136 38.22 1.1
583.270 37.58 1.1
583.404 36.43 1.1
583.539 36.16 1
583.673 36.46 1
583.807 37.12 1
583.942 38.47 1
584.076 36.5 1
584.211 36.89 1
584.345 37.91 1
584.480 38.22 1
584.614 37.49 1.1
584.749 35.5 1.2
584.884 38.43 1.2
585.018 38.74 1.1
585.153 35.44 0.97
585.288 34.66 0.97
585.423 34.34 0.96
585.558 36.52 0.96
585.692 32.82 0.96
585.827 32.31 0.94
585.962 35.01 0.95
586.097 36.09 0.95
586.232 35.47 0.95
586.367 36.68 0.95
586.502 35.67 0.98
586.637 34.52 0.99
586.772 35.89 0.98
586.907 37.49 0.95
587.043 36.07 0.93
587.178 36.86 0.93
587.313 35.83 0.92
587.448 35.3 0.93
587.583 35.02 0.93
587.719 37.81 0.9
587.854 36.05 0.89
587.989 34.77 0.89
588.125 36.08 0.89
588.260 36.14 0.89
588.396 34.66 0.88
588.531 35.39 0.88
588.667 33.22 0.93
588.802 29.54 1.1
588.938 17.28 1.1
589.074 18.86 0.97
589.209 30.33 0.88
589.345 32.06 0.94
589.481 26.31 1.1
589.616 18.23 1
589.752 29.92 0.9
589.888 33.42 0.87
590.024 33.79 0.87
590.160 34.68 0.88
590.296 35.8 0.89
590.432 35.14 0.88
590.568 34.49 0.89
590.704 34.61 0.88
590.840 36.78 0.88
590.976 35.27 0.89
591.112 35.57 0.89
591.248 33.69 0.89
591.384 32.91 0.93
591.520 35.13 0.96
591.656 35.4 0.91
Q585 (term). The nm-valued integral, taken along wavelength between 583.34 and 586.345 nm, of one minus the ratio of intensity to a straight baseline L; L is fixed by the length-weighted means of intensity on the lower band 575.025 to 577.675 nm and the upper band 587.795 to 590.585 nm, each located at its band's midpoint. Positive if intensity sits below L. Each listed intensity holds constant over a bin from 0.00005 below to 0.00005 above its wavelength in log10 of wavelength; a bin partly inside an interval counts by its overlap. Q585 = -0.317 nm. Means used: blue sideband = 35.9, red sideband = 31.2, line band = 36.2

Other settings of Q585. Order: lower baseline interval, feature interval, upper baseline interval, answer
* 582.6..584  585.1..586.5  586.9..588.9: 0.04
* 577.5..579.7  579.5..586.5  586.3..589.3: -0.30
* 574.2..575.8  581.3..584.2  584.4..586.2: -0.09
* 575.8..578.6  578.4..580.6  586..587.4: 0.05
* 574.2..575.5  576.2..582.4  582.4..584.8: 0.09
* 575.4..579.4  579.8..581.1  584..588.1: 0.02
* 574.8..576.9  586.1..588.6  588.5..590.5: -0.45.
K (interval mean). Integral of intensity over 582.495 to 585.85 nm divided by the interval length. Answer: 36.6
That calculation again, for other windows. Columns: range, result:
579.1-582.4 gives 35.8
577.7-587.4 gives 36.1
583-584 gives 37.1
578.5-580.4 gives 35.4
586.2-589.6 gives 33.1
